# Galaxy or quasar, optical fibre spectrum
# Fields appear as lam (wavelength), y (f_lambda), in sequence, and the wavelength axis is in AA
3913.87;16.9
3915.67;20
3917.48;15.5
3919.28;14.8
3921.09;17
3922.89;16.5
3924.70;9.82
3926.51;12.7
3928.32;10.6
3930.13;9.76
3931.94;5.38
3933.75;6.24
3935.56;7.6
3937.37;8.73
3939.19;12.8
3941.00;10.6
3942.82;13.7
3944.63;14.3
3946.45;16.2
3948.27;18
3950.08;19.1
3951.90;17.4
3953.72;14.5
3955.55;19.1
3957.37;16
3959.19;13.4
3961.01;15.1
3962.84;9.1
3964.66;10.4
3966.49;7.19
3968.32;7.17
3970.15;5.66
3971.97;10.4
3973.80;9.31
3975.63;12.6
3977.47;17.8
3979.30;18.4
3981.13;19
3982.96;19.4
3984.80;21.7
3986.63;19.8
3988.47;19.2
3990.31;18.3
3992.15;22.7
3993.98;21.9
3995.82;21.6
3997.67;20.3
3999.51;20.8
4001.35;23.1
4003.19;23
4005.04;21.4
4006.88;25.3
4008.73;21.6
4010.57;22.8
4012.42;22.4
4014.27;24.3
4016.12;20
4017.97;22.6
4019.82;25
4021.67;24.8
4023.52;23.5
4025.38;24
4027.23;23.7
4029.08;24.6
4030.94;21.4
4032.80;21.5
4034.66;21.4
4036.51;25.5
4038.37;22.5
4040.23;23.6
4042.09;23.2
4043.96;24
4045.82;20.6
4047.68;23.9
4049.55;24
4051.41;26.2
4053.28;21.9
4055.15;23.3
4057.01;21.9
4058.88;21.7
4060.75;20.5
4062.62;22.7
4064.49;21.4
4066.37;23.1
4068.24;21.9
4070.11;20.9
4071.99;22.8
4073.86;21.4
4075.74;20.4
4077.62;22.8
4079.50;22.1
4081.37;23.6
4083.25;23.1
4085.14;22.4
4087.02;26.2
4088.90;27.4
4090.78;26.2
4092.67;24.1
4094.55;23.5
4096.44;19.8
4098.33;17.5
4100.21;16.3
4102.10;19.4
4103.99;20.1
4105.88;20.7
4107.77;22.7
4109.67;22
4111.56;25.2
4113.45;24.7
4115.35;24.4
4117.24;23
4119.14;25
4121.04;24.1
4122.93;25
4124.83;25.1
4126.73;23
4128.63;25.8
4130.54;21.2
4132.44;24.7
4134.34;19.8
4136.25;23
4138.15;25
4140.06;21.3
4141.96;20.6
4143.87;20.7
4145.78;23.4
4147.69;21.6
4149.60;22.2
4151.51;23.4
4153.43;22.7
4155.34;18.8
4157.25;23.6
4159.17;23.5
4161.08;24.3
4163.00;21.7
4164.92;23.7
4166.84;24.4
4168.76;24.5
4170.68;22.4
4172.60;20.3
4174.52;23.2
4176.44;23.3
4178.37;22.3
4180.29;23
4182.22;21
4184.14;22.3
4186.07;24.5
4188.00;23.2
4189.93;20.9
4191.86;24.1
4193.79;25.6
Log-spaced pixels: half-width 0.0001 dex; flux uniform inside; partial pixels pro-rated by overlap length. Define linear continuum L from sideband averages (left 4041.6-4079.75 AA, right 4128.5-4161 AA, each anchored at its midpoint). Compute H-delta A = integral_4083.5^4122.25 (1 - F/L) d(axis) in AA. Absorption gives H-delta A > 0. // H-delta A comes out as -0.6 AA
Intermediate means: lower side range 22.4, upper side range 22.4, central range 22.8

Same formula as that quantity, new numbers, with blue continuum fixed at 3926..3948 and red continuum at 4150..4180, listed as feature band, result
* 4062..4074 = -2.9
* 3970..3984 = -1.7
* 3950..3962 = -4.3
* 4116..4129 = -2.4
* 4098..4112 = -0.5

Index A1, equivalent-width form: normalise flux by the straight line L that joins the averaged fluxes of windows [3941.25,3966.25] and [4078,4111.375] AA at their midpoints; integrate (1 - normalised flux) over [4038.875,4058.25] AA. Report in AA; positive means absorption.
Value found -3.3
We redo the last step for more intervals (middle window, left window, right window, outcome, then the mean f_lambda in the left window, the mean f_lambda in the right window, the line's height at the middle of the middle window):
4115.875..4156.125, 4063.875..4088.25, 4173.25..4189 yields -0.3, 22.5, 22.8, 22.7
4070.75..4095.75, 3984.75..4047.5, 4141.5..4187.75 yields -1.1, 22.4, 22.6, 22.5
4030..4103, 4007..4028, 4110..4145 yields 2.6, 23.2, 23.4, 23.3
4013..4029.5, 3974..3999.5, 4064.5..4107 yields -2.7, 19.2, 22.1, 20.2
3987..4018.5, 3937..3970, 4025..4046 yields -4.3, 13.4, 23.1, 19.2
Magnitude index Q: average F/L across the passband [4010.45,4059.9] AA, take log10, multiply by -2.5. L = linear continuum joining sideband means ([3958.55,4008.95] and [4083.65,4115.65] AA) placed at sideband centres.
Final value -0.19 mag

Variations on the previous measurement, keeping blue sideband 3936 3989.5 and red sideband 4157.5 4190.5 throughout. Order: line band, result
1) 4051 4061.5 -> -0.234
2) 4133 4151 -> -0.023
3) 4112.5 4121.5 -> -0.178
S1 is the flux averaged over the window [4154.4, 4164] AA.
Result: 22.4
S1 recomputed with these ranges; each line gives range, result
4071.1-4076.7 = 21.5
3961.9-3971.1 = 7.93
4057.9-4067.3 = 21.9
